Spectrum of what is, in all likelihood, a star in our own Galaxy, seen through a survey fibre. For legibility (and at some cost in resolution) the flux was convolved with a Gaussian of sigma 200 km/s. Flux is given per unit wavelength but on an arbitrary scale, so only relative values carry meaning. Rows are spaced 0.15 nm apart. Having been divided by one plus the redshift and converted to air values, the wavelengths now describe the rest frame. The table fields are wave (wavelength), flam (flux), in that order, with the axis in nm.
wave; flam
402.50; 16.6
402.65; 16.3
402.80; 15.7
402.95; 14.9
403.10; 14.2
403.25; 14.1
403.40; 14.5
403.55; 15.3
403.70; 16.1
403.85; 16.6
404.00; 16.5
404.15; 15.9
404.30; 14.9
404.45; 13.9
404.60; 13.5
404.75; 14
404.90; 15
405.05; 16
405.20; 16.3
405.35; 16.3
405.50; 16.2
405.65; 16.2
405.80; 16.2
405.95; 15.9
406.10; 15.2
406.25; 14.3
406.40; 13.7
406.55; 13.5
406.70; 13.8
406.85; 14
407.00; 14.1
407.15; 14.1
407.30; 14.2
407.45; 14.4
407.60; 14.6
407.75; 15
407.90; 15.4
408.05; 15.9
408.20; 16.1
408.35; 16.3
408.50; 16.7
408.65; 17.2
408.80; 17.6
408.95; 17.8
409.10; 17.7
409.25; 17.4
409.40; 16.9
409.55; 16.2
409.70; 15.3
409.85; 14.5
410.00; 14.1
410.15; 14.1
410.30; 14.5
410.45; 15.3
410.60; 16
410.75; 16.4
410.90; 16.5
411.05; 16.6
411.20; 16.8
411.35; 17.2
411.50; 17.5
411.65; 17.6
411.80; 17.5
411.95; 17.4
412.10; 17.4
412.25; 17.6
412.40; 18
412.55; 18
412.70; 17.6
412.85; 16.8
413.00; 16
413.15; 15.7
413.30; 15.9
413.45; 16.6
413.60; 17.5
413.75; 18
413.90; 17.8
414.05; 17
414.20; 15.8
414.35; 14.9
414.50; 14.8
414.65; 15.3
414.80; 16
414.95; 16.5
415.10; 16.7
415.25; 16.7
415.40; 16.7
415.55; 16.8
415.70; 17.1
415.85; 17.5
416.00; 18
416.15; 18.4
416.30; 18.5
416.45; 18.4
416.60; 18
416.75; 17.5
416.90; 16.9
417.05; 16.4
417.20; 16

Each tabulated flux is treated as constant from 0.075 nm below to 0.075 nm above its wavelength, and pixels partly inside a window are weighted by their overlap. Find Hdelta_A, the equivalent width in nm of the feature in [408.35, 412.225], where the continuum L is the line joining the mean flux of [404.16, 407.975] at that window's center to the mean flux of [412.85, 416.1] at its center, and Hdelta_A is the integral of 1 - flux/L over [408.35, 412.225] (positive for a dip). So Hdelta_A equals -0.20 nm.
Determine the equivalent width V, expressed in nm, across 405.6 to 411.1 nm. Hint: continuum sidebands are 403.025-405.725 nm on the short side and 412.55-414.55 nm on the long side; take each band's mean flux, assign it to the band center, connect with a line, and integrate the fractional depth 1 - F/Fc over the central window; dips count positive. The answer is 0.12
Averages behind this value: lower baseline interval 15.3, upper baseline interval 16.6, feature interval 15.5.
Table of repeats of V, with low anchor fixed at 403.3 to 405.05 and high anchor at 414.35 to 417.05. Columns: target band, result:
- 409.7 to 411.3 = 0.06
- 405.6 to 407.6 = 0.12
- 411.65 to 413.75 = -0.08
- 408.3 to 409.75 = -0.10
